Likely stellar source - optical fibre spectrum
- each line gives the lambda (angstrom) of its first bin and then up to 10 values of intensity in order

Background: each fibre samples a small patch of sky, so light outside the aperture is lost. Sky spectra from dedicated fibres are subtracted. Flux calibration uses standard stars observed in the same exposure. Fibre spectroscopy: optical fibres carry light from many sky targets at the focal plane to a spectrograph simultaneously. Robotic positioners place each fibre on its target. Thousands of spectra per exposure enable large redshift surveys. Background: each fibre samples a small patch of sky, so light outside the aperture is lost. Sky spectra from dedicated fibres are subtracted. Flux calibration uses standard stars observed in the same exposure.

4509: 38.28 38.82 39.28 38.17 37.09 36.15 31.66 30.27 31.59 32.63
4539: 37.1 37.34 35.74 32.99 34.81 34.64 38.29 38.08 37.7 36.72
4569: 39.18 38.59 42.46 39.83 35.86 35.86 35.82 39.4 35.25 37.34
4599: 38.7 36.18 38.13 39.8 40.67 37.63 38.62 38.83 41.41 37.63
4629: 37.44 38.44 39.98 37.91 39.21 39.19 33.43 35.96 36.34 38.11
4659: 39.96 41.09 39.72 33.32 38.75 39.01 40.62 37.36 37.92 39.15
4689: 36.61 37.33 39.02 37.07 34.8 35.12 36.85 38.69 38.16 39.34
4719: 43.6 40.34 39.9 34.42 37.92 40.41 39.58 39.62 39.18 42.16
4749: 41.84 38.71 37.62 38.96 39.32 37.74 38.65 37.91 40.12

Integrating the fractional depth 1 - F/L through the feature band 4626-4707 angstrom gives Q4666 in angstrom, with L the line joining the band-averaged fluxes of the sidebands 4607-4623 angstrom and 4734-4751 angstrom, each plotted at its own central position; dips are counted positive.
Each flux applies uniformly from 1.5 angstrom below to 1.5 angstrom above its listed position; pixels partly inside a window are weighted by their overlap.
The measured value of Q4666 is 4.0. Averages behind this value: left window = 39.3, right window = 40.4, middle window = 37.8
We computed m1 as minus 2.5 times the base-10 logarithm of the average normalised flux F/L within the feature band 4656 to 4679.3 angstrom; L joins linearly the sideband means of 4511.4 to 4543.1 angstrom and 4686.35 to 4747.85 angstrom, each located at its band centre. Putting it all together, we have -0.03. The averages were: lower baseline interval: 35.3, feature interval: 38.8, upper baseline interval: 38.5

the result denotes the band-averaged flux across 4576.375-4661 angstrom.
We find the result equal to 38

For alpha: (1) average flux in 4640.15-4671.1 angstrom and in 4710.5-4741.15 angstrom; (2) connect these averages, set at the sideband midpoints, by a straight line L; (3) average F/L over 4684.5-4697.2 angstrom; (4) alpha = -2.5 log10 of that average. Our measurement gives 0.01 mag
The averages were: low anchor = 37.7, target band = 38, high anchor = 39.3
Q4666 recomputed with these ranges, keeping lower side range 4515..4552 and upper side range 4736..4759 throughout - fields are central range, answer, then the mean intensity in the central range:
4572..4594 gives -1.2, 37.9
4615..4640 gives -1.2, 38.8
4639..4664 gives -0.3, 37.9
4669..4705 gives 0.6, 37.7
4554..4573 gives -1.2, 37.8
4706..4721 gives -0.2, 39.4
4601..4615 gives -0.8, 38.6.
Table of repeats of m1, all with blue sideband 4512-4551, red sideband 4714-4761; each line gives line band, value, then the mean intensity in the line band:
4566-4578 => -0.10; 39.6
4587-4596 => -0.02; 37.1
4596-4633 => -0.05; 38.6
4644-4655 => 0.05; 35.9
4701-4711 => 0.07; 36.5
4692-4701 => 0.04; 37.4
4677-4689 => 0.00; 38.3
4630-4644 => -0.04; 38.9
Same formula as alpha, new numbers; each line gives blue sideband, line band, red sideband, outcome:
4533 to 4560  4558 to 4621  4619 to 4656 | -0.044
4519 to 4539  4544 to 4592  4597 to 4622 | -0.035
